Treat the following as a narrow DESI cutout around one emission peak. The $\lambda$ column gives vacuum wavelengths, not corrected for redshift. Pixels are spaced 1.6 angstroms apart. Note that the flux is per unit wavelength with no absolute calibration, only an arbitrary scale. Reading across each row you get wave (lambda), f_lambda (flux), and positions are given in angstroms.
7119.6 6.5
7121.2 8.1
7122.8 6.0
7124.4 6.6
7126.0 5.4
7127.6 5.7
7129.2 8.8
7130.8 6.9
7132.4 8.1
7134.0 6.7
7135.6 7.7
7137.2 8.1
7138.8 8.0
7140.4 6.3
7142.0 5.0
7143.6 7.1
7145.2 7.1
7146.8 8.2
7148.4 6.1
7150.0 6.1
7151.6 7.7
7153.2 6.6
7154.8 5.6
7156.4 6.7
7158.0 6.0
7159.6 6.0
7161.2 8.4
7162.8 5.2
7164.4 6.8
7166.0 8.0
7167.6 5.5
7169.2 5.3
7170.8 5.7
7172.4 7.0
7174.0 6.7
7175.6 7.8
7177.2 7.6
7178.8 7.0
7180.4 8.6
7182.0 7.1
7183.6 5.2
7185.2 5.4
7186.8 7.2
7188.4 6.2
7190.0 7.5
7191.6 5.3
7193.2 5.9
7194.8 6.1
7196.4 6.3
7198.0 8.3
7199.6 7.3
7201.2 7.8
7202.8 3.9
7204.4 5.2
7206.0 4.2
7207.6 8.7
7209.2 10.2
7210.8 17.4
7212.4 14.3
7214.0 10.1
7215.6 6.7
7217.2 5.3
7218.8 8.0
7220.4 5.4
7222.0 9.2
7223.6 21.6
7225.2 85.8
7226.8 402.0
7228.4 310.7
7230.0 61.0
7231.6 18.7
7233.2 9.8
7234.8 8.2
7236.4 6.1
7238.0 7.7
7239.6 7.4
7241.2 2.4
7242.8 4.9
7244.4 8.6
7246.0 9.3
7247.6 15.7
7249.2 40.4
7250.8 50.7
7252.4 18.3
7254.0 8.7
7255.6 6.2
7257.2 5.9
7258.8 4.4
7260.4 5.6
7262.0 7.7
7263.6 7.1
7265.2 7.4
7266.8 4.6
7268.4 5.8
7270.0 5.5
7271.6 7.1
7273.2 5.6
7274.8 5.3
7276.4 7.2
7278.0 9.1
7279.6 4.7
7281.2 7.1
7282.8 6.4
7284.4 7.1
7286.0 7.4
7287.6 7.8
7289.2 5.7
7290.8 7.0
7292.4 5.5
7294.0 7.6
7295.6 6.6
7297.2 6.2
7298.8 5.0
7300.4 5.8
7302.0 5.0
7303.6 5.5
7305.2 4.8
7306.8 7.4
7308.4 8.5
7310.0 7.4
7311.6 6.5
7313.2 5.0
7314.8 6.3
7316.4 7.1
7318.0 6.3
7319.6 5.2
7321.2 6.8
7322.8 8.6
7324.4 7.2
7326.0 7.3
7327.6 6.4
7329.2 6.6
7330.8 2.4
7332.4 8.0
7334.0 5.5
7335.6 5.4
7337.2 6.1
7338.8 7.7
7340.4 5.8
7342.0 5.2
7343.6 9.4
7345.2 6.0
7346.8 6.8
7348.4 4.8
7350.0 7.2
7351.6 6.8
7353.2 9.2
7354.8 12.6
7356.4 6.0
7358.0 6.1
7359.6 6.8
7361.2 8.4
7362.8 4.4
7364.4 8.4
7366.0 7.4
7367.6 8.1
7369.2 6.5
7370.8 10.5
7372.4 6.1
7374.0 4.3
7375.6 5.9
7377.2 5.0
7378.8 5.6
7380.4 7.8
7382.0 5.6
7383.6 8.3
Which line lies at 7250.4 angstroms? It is [N II] 6583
